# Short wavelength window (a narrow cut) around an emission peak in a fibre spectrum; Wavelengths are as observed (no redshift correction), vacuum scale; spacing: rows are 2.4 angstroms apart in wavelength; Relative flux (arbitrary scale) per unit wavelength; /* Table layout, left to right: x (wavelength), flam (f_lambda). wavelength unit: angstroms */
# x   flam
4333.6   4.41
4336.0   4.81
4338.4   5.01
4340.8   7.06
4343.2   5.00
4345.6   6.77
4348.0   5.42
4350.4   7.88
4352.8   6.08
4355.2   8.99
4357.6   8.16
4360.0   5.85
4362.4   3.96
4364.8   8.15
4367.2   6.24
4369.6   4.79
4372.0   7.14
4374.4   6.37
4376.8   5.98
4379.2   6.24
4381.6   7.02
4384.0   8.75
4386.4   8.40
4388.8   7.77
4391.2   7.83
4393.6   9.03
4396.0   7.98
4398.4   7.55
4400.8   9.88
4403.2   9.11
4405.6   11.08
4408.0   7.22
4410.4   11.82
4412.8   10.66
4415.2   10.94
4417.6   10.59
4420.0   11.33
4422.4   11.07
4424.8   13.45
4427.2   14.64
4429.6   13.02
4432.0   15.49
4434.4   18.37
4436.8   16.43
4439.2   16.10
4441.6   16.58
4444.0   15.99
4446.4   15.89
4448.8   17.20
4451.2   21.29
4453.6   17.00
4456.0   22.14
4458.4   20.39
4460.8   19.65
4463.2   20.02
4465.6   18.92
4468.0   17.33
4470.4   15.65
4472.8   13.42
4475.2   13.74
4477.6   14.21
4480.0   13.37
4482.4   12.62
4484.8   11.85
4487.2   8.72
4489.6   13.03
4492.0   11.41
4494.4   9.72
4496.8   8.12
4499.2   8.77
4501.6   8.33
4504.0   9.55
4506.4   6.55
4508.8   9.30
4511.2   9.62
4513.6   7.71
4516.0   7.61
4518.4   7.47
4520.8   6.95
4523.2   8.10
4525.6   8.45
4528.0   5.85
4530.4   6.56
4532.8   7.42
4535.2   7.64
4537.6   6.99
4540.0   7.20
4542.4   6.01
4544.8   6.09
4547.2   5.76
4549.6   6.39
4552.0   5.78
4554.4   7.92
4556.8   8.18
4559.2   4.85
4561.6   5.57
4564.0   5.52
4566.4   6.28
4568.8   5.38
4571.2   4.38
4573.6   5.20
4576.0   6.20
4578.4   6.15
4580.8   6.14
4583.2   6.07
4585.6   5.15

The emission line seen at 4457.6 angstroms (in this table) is C IV 1549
